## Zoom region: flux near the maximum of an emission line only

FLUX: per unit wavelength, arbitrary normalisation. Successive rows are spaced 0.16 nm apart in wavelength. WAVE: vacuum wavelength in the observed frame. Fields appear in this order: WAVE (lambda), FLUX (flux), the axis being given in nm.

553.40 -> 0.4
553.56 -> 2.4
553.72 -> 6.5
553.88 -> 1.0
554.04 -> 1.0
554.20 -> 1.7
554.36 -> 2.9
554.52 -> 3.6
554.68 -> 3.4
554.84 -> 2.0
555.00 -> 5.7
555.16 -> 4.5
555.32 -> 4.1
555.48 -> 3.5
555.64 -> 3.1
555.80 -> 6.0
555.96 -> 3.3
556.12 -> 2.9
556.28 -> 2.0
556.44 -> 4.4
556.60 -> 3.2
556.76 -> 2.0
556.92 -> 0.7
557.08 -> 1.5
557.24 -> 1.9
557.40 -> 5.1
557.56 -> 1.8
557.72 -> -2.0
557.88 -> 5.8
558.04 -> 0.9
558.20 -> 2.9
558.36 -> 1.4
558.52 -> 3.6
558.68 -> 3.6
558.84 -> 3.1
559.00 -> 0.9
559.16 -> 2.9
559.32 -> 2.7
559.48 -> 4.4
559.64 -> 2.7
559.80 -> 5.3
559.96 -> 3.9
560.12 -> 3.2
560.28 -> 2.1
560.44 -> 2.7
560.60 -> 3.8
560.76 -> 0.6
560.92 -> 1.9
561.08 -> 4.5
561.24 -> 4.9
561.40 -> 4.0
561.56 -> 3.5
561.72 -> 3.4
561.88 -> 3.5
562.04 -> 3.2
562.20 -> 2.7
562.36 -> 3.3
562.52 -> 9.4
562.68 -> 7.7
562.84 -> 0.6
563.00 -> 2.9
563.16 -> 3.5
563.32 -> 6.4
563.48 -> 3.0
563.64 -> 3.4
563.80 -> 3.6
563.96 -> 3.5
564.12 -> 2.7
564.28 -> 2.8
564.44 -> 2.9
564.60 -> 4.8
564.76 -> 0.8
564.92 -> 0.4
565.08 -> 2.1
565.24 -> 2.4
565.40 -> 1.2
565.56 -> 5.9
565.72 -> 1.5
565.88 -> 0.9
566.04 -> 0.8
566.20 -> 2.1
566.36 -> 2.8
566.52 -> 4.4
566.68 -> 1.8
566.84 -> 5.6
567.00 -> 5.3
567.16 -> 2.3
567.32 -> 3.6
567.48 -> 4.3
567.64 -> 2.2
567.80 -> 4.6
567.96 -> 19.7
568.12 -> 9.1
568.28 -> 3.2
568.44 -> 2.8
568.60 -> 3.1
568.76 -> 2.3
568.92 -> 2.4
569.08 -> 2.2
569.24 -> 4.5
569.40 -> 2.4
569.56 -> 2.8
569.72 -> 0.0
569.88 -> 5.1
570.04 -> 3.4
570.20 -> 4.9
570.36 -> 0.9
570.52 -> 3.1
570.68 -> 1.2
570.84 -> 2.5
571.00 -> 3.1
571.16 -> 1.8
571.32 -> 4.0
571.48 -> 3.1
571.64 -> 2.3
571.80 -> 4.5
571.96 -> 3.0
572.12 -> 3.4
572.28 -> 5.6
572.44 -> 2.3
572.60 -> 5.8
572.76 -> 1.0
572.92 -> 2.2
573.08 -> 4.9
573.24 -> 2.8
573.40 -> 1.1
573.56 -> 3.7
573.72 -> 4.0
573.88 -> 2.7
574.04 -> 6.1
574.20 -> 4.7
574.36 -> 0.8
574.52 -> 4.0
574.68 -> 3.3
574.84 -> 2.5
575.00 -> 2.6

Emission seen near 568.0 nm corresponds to [O III] 5007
